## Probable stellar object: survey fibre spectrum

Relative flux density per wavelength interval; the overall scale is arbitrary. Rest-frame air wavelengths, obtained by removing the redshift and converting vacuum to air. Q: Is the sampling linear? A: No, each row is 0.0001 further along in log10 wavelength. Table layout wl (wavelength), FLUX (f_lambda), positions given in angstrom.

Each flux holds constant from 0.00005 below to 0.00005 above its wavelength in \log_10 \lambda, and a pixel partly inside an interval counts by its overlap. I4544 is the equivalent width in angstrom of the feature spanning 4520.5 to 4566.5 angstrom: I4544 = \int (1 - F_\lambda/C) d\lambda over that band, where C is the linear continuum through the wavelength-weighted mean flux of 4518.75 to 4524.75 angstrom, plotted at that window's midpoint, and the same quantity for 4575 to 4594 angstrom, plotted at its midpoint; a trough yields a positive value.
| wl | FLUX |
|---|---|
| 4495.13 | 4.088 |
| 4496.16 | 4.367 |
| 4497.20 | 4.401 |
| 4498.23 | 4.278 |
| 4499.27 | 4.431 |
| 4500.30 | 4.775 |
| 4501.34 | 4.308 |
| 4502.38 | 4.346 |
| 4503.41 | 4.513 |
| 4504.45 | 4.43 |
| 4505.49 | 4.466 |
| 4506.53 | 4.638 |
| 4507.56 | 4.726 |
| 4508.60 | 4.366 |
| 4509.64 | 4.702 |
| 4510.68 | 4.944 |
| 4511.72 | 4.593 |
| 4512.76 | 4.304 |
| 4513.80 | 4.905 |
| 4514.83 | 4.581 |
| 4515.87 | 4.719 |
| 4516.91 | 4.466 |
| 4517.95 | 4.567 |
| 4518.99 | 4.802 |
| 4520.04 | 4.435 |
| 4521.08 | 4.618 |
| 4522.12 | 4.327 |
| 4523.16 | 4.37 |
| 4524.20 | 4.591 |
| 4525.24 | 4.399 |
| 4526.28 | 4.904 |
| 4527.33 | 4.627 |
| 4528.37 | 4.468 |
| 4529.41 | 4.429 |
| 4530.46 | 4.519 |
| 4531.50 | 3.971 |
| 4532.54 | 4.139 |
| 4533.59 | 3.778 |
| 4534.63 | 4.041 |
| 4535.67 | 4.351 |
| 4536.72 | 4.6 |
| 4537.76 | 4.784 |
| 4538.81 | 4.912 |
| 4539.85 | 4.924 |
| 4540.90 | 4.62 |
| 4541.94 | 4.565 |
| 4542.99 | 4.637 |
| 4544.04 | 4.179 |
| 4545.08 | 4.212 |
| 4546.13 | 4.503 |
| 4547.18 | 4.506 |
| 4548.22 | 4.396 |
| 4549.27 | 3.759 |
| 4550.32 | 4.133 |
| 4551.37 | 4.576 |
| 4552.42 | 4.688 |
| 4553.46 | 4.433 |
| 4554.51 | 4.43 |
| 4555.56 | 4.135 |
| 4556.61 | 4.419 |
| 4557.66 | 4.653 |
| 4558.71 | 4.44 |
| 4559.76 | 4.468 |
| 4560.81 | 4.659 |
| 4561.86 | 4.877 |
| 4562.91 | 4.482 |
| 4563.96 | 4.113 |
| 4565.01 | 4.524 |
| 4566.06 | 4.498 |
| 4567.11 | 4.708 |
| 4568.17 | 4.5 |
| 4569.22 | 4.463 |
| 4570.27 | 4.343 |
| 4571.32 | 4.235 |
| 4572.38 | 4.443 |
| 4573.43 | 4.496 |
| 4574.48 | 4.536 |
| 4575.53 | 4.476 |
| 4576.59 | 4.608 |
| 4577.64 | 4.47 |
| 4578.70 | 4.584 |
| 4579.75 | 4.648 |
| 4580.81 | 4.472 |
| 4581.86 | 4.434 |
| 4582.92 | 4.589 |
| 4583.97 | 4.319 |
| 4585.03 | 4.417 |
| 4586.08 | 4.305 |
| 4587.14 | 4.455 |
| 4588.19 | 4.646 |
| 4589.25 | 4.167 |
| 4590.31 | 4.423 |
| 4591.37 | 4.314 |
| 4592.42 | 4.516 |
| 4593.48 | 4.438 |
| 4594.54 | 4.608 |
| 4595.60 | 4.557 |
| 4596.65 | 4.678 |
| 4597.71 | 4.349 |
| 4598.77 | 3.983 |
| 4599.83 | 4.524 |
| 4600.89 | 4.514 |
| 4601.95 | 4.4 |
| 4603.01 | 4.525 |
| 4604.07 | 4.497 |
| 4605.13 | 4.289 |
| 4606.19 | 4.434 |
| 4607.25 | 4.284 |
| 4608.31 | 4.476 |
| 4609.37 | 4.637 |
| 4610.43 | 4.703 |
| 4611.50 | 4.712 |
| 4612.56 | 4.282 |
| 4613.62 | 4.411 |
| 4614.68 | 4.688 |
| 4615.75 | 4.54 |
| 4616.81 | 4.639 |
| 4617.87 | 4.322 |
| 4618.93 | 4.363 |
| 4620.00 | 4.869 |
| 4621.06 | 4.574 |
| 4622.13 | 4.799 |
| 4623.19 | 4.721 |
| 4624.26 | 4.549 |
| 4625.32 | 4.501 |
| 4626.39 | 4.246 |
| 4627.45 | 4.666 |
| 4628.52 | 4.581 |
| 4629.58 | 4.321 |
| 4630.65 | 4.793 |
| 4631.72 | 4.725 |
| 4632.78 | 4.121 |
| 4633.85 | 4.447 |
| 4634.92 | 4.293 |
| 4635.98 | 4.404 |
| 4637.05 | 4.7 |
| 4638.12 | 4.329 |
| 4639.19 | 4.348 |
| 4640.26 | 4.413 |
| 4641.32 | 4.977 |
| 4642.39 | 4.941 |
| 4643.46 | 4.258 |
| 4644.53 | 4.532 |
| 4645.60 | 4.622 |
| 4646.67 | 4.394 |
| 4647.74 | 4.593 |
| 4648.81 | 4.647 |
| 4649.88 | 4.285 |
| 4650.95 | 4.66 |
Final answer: 0.46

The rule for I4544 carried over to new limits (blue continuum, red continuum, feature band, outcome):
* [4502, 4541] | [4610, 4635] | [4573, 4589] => 0.14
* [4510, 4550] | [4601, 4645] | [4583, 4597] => 0.17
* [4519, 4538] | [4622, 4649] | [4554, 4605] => 0.06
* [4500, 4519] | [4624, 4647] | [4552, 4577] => 0.36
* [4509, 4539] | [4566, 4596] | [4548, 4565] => 0.25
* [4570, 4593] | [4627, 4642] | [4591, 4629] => -0.19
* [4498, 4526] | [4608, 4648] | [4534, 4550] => 0.31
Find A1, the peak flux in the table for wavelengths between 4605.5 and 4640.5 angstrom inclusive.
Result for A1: 4.869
